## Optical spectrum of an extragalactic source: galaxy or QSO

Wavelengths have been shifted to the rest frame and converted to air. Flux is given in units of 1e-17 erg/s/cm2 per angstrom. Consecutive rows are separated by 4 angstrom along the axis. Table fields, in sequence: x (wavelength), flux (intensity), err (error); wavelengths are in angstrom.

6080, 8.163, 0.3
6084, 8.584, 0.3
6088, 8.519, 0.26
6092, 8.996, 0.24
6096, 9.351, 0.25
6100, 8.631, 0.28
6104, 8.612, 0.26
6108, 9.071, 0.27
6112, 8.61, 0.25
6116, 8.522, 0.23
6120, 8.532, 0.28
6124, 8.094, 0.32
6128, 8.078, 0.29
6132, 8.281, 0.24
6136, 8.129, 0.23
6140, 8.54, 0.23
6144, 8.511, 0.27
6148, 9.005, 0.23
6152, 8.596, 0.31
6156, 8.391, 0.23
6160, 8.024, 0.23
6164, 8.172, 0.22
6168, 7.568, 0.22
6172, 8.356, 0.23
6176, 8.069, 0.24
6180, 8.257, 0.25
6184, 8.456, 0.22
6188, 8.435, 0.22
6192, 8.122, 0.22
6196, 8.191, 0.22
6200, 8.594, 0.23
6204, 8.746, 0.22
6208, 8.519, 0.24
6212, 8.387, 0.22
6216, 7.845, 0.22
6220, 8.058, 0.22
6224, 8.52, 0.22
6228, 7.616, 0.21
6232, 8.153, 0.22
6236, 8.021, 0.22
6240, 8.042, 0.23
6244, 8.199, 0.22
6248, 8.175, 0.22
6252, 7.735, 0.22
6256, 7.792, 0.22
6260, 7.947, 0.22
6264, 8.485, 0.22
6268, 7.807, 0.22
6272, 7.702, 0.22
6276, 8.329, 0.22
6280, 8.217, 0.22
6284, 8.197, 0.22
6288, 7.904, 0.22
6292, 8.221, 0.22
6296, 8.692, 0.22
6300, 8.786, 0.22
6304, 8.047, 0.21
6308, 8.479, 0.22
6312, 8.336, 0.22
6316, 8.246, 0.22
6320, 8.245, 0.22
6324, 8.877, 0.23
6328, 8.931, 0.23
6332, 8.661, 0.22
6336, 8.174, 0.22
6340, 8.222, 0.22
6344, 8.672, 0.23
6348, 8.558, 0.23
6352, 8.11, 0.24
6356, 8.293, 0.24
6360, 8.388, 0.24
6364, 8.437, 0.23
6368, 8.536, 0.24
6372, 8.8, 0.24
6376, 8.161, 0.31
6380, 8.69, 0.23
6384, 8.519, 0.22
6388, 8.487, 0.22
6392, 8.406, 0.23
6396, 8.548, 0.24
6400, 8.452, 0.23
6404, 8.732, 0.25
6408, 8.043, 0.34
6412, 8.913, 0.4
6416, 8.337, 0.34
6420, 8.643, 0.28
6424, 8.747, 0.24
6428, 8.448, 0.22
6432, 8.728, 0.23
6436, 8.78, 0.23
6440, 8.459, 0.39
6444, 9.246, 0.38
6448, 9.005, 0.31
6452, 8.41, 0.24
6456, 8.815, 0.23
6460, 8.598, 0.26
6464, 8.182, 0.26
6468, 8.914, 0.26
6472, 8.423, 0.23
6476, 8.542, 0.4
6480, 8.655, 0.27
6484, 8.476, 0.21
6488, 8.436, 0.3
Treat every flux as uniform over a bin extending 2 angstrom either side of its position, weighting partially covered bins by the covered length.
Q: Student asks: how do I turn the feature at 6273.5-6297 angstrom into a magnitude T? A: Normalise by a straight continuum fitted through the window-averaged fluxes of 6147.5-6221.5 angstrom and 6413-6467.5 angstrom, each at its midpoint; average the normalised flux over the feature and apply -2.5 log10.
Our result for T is 0.03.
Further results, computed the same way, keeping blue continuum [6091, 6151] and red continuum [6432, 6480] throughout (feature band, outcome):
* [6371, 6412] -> 0.020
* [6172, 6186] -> 0.043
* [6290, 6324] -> 0.029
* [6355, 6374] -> 0.019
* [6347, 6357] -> 0.045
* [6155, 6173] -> 0.069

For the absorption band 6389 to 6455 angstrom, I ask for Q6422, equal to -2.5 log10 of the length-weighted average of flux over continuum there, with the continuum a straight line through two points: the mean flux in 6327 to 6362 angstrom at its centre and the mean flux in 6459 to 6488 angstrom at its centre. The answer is -0.02 mag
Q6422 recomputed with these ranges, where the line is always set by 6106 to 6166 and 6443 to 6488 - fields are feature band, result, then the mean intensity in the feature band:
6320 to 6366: 0.011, 8.47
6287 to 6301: 0.016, 8.41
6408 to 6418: 0.012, 8.51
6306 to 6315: 0.020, 8.39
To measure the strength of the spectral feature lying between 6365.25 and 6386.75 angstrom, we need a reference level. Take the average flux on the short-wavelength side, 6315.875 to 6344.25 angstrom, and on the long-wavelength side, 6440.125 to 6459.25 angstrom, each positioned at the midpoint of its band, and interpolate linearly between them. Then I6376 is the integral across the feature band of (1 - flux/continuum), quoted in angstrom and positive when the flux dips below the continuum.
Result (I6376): 0.22 angstrom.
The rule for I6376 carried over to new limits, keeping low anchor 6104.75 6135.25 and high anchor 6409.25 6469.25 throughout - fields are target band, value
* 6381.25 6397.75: 0.3 angstrom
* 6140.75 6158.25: -0.3 angstrom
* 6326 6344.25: 0.2 angstrom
